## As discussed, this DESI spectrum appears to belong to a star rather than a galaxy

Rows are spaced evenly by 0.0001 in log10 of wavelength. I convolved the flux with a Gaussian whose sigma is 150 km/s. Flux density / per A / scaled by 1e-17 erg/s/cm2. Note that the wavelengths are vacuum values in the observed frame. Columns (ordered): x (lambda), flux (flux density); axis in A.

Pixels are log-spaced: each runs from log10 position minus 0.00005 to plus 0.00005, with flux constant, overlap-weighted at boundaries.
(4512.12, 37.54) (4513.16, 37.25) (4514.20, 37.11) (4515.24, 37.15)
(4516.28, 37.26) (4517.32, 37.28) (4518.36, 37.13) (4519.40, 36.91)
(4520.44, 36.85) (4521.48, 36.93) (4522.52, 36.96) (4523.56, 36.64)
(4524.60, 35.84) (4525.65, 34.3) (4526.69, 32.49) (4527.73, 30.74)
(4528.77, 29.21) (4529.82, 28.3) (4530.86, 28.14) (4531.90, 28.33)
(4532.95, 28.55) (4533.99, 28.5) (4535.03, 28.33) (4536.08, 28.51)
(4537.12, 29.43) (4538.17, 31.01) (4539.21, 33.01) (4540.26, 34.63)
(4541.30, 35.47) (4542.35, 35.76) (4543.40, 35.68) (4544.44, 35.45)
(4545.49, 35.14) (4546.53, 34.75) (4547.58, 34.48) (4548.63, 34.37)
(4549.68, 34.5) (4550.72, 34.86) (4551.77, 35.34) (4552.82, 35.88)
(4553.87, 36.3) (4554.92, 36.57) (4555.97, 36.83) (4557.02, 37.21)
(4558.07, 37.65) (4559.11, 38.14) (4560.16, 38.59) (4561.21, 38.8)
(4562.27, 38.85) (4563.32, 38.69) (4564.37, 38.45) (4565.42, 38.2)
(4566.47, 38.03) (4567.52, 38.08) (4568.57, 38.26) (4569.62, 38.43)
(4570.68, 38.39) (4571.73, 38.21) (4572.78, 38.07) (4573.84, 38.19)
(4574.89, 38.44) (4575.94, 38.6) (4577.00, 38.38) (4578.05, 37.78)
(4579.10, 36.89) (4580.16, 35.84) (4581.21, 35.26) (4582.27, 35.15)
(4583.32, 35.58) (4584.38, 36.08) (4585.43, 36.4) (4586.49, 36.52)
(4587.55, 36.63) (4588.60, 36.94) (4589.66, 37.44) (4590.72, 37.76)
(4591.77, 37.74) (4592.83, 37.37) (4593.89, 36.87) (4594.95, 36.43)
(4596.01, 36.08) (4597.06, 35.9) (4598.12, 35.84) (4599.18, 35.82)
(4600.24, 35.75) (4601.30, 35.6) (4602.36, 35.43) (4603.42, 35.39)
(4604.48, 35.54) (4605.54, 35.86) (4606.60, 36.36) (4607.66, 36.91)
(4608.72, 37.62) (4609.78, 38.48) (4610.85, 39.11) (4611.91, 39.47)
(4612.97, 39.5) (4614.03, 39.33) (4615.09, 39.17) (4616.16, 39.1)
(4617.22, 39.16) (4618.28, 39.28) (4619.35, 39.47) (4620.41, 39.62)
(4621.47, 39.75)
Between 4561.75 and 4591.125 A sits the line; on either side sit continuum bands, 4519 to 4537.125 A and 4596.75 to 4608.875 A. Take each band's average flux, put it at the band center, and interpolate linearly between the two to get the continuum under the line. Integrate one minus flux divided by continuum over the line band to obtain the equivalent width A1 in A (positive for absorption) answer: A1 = -2.5 A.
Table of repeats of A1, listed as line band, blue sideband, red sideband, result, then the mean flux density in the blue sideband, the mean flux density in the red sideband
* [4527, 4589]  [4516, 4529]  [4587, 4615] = 1.45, 35.4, 37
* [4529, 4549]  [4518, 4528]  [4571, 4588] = 2.26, 35.6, 37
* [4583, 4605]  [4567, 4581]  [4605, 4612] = 0.79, 37.9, 37.6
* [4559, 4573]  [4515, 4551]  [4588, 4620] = -1.23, 33.5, 37.4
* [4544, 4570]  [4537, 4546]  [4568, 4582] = -0.78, 34.1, 37.7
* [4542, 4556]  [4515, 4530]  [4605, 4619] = 0.26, 35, 38.4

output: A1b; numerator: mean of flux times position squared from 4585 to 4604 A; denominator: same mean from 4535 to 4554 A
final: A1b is 1.1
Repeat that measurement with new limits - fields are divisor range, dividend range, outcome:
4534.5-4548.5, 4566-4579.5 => 1.16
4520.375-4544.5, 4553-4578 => 1.19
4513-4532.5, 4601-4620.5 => 1.15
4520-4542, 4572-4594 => 1.18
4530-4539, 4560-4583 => 1.33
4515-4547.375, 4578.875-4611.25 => 1.12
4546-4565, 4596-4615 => 1.03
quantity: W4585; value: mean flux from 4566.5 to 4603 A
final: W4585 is 37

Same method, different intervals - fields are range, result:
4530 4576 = 35.3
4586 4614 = 36.9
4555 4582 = 37.9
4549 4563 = 36.9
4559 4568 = 38.4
